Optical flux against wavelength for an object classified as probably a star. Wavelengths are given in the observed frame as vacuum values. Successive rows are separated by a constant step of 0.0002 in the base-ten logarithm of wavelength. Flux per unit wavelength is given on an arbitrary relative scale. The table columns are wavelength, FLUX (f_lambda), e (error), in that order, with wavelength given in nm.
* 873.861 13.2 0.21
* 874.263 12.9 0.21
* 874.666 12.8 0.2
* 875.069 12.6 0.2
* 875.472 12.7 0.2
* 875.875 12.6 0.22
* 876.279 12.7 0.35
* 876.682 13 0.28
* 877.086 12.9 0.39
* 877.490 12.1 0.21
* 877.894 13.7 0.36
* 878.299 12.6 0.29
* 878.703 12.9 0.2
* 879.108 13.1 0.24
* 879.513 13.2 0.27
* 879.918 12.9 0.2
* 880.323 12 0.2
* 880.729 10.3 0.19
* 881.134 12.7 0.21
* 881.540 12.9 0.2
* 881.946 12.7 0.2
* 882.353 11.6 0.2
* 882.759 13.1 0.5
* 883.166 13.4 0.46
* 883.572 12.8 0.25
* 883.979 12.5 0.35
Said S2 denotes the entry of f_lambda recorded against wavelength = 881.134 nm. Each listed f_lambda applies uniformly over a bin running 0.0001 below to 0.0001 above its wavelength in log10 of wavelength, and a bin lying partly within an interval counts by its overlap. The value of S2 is 12.7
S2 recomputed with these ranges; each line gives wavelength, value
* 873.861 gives 13.2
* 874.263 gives 12.9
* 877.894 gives 13.7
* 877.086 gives 12.9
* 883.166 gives 13.4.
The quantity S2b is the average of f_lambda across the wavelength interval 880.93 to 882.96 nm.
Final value 12.6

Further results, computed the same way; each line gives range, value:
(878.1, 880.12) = 12.9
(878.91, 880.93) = 12.3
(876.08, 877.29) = 12.9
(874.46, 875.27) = 12.7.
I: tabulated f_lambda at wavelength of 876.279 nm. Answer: 12.7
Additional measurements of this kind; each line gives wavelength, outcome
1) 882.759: 13.1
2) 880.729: 10.3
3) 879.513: 13.2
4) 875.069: 12.6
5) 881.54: 12.9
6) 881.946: 12.7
